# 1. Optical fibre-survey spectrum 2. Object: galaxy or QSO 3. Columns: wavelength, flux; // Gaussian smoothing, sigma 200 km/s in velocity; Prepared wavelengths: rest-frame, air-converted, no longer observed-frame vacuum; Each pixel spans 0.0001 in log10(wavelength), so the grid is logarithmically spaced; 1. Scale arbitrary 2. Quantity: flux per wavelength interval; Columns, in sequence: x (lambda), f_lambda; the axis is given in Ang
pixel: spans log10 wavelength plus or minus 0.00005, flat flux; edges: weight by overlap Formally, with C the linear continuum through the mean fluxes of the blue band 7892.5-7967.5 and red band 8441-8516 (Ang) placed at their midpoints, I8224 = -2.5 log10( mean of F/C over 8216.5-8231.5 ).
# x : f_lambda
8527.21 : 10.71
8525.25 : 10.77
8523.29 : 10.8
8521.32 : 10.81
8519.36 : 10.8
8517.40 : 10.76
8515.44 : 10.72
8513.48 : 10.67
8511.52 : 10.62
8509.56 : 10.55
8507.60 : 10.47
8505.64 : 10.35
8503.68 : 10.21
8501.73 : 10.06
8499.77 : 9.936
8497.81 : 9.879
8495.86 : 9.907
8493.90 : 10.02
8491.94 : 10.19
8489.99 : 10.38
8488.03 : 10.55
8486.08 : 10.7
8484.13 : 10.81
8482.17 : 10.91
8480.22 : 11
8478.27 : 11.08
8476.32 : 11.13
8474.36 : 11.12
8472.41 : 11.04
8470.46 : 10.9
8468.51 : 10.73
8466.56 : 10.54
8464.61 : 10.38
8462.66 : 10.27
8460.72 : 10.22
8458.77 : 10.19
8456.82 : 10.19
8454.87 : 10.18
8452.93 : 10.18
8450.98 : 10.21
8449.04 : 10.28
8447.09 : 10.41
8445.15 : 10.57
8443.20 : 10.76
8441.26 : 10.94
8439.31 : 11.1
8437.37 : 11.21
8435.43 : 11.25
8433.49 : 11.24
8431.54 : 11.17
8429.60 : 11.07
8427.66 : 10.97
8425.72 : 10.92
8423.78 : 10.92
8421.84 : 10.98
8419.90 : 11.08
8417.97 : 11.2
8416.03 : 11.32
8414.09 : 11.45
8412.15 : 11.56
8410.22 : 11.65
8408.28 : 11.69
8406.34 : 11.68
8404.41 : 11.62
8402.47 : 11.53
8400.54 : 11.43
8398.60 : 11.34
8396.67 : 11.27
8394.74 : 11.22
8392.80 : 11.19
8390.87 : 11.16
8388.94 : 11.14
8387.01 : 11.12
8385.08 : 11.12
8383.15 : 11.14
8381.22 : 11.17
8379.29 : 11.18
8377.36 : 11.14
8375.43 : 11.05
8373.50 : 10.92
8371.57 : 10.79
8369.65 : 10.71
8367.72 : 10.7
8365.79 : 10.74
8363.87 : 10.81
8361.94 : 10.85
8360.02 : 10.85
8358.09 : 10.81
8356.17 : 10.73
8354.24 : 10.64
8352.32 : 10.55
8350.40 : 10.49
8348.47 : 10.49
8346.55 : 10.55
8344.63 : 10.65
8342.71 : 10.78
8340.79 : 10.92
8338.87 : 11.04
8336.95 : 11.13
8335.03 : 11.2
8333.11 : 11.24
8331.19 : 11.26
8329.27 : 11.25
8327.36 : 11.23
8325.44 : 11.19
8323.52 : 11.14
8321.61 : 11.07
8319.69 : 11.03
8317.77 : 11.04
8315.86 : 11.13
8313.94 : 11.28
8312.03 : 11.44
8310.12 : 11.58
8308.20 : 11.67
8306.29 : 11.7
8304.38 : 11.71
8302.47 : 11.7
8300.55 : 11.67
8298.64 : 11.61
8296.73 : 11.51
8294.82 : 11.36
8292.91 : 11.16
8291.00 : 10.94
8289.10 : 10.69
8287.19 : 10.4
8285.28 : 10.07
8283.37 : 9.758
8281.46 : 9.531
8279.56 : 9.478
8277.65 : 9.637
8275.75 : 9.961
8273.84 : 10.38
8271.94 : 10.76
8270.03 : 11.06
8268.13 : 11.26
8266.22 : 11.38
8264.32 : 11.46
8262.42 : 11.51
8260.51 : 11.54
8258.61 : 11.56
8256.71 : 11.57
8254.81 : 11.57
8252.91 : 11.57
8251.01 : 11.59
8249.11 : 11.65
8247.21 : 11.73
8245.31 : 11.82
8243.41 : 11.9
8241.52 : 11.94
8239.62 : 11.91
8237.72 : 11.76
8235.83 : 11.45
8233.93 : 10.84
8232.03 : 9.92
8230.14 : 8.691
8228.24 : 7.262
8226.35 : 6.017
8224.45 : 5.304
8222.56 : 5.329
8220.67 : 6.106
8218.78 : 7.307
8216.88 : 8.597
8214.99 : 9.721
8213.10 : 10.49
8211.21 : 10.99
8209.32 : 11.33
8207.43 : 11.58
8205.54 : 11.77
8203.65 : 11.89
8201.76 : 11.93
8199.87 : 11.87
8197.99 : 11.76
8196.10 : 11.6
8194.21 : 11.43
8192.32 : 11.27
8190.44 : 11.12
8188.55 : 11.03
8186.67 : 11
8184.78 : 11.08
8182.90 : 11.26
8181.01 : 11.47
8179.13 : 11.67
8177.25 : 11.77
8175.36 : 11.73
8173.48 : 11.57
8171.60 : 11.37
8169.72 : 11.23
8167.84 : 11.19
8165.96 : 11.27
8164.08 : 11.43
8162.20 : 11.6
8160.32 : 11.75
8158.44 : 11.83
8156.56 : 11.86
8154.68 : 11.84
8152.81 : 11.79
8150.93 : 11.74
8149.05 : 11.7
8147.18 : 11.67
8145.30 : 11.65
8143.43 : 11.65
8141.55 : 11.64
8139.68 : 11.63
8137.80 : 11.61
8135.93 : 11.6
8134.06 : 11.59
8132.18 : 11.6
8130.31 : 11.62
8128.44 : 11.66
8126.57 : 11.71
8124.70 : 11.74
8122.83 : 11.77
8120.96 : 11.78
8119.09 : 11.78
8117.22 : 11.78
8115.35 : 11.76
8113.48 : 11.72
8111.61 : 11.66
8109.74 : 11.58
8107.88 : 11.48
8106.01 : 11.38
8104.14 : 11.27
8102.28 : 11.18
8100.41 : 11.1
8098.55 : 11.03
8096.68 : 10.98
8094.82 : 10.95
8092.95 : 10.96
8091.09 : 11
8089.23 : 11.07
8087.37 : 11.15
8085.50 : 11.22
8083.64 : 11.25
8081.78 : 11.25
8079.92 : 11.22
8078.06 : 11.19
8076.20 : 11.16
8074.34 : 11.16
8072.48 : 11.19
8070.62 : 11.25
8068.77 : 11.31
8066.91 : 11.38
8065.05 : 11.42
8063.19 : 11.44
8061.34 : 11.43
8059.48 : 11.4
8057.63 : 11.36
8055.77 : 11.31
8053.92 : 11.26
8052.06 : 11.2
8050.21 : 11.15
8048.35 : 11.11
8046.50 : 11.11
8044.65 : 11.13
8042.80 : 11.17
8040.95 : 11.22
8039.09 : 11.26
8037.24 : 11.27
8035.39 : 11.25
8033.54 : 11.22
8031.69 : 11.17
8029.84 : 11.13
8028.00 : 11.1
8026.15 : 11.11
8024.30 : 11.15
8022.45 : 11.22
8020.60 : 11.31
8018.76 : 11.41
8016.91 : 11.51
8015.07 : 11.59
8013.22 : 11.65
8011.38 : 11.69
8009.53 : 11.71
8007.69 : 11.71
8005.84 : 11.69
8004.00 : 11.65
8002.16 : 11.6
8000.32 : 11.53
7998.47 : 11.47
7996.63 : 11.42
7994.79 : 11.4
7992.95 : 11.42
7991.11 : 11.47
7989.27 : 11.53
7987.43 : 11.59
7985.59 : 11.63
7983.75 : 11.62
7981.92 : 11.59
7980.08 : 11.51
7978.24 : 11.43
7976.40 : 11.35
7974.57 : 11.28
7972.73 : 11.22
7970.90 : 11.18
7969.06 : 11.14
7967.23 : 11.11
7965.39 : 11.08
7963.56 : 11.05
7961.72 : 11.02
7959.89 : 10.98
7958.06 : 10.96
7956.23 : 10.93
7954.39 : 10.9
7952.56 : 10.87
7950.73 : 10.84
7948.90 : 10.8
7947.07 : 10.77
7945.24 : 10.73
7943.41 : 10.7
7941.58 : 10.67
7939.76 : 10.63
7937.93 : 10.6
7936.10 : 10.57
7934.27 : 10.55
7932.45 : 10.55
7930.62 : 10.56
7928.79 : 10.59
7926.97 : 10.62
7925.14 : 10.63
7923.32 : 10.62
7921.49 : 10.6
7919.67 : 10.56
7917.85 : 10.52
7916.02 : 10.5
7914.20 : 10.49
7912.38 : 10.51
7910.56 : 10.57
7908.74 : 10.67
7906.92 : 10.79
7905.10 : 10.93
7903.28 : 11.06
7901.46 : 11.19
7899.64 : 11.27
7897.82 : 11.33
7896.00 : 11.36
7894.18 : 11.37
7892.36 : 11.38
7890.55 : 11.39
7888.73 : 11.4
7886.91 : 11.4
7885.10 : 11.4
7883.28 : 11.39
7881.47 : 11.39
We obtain 0.478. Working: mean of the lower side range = 10.8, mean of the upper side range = 10.5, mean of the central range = 6.85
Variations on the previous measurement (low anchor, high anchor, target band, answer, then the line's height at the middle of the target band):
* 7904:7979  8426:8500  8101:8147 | -0.084 mag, 10.7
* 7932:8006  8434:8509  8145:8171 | -0.066 mag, 10.9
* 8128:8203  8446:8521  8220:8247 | 0.201 mag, 11.3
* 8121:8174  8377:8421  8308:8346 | 0.025 mag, 11.4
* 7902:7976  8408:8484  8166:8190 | -0.052 mag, 10.8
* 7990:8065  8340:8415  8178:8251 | 0.076 mag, 11.2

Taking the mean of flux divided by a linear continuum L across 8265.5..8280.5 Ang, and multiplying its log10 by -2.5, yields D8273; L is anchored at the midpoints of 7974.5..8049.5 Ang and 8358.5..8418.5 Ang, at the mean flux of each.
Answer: 0.08 mag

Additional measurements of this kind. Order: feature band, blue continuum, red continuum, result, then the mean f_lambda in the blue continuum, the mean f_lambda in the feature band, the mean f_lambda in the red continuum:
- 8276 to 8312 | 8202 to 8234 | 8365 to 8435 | -0.10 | 9.02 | 10.9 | 11.2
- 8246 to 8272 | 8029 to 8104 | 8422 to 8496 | -0.05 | 11.2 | 11.5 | 10.7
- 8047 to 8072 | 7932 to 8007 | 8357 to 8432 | -0.01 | 11.2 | 11.3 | 11.1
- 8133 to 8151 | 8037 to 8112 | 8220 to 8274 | -0.07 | 11.2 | 11.6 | 10.4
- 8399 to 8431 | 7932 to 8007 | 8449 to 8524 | -0.07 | 11.2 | 11.3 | 10.5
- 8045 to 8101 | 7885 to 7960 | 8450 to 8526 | -0.04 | 10.8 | 11.2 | 10.5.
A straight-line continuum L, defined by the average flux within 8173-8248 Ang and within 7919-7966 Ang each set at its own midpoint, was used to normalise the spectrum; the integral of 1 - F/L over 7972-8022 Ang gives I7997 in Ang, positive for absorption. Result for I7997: -3.87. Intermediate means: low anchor 10.7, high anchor 10.5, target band 11.5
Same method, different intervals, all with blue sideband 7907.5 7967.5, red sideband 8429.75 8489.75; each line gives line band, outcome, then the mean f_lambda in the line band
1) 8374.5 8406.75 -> -1.7 Ang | 11.3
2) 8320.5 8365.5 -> -0.8 Ang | 10.9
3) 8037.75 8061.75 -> -1.2 Ang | 11.2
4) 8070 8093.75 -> -1.0 Ang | 11.2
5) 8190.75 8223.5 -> 1.2 Ang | 10.3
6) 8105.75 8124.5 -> -1.7 Ang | 11.7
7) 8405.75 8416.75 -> -0.9 Ang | 11.6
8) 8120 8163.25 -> -4.0 Ang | 11.7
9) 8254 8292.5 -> -0.1 Ang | 10.7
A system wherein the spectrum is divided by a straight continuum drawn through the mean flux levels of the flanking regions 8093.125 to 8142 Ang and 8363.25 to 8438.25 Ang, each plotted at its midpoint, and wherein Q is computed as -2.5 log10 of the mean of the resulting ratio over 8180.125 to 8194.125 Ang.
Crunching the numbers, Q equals 0.02 mag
